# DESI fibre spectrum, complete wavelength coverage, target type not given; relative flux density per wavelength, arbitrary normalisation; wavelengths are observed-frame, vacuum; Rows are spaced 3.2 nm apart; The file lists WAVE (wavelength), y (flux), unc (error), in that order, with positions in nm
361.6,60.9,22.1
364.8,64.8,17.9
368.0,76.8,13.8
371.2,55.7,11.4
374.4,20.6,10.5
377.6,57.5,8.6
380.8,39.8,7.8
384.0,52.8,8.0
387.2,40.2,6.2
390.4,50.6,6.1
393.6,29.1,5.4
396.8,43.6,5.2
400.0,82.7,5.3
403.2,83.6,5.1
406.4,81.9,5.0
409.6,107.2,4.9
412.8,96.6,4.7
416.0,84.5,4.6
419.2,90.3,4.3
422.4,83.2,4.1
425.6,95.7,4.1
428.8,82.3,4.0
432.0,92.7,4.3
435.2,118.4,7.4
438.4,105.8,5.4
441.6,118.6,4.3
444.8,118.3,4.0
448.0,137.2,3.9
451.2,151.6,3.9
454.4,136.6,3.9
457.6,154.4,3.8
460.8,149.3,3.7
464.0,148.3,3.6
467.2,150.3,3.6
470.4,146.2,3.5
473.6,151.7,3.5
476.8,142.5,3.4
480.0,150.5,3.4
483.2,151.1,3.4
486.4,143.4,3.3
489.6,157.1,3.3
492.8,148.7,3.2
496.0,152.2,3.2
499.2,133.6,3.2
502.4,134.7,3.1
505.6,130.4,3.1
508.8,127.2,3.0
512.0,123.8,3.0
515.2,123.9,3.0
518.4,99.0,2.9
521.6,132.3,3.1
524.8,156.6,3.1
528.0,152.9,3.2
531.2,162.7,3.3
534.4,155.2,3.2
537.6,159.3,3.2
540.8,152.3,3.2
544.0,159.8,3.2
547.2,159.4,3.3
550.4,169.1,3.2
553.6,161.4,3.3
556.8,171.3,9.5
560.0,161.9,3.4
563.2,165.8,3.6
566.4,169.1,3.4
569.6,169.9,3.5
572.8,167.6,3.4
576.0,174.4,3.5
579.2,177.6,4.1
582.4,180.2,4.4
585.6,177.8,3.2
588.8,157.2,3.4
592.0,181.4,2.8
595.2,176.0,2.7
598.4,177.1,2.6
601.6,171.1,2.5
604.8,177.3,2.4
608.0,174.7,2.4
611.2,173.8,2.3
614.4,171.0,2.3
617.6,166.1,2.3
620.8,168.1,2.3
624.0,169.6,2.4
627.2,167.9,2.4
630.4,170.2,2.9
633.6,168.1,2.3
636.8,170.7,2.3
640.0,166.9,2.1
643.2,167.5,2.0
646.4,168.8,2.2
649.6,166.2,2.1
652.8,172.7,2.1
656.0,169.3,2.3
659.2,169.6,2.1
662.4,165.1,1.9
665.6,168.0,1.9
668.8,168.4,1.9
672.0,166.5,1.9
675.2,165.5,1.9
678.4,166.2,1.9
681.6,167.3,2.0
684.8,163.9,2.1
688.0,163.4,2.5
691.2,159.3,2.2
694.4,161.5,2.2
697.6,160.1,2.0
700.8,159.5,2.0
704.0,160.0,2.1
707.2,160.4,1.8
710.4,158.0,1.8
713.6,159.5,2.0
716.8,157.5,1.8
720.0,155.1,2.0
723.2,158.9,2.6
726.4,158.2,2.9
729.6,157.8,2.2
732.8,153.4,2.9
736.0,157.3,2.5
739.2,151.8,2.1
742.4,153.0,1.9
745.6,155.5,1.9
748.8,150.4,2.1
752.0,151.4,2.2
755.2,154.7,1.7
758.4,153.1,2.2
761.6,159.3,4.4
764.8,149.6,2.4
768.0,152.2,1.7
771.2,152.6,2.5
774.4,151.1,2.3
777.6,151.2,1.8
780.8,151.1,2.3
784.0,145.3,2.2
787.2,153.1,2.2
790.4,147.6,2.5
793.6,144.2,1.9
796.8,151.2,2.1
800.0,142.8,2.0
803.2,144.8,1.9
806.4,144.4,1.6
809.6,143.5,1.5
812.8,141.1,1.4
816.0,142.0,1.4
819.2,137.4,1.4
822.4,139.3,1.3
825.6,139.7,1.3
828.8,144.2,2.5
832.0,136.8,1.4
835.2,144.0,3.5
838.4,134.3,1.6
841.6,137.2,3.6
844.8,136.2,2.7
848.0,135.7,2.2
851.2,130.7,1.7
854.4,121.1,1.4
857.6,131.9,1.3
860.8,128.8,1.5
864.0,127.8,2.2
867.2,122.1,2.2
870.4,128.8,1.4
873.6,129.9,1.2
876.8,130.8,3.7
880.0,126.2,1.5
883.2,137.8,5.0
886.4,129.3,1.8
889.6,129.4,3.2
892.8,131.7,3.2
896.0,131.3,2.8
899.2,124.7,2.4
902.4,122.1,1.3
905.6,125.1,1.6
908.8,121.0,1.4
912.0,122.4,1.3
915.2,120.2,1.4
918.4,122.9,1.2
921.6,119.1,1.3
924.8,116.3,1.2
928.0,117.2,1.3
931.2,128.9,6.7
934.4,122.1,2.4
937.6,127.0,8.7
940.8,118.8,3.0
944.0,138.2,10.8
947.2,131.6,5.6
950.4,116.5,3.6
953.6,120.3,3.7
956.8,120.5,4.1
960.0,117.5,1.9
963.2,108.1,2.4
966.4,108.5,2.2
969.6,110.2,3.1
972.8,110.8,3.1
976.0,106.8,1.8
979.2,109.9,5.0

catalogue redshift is 0.00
